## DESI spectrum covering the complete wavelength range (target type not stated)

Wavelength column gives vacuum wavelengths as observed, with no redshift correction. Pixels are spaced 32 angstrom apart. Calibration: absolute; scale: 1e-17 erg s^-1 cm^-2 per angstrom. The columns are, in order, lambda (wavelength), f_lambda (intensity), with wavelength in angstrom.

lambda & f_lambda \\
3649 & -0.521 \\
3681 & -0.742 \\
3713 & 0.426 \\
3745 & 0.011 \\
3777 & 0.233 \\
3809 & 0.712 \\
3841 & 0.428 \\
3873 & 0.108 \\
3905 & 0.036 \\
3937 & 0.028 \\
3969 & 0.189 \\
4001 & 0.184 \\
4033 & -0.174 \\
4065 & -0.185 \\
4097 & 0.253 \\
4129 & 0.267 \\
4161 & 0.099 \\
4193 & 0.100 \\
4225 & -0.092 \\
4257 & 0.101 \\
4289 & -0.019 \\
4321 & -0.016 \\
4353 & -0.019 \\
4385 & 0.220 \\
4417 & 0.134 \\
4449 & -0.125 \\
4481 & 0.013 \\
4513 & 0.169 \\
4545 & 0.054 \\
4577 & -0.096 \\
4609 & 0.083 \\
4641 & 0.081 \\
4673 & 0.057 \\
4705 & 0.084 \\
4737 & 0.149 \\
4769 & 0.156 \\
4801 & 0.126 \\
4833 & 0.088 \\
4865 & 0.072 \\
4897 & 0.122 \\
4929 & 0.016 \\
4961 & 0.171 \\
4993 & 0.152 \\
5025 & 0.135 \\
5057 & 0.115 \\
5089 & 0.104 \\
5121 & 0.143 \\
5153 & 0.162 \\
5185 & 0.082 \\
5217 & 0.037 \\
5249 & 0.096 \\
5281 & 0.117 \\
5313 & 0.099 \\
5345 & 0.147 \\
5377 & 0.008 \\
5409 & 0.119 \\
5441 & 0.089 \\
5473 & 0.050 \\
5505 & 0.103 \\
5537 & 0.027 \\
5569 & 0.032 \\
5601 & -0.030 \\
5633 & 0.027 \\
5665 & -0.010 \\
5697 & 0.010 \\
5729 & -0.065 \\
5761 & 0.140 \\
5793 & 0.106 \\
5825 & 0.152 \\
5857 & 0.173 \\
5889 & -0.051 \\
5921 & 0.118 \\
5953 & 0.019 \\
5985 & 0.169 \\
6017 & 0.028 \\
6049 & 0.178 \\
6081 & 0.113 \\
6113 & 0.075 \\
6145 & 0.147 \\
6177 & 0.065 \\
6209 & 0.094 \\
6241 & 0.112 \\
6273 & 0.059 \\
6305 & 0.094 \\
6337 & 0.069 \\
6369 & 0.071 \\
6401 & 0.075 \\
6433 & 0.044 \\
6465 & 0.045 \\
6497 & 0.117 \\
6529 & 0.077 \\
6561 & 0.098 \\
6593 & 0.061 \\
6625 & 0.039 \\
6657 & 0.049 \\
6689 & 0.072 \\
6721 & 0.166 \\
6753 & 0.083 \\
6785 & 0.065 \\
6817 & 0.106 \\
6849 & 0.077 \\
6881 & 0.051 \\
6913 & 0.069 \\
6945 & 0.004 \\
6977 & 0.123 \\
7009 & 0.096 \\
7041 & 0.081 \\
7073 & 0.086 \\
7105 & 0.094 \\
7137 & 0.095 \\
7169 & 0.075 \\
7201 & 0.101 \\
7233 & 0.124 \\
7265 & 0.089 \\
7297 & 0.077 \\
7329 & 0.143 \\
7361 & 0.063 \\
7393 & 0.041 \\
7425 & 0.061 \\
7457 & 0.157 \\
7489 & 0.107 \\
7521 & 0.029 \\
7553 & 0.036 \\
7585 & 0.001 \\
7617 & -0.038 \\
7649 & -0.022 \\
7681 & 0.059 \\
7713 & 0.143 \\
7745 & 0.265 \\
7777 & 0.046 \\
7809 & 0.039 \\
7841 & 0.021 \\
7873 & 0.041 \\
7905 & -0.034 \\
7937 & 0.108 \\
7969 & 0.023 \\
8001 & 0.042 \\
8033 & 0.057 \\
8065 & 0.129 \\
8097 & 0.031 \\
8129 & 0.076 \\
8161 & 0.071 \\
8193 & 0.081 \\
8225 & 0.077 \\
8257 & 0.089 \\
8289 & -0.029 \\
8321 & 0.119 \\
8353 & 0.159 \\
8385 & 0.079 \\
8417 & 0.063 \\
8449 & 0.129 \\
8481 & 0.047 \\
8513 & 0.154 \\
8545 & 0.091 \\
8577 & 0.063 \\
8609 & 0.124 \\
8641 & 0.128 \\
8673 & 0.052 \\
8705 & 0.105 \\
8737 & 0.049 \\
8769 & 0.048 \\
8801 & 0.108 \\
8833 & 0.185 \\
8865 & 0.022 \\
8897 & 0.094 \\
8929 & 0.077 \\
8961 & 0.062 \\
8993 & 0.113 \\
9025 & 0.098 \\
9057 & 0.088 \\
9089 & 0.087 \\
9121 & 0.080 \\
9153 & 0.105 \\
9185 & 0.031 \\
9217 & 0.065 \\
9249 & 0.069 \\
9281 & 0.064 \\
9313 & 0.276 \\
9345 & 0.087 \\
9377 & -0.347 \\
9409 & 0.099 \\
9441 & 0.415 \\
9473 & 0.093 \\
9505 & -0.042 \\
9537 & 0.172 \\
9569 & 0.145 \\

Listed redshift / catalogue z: 1.08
